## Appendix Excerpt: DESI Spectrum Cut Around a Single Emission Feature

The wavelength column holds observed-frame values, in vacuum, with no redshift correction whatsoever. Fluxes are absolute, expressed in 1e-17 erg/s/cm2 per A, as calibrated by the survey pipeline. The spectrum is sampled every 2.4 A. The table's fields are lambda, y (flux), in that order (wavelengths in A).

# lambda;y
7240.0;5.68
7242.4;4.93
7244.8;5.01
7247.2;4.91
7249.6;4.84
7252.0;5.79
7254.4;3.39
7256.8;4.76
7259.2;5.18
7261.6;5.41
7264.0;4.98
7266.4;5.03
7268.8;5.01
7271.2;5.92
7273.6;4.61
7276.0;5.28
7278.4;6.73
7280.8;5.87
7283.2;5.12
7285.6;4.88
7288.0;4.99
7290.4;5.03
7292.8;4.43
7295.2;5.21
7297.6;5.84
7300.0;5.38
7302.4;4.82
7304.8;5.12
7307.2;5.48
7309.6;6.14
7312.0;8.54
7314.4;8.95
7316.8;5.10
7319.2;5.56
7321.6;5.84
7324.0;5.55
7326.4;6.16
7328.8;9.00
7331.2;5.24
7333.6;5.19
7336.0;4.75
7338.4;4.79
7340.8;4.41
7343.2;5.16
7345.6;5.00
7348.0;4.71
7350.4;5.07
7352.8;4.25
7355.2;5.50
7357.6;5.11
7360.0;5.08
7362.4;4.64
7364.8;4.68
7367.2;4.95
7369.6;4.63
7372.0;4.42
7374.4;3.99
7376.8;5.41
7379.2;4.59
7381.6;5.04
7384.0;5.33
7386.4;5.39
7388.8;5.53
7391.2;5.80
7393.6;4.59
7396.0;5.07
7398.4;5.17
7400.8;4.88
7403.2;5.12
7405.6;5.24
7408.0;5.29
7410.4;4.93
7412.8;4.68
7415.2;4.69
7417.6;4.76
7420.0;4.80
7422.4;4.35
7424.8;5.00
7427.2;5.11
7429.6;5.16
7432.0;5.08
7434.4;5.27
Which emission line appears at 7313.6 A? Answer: [S II] 6716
